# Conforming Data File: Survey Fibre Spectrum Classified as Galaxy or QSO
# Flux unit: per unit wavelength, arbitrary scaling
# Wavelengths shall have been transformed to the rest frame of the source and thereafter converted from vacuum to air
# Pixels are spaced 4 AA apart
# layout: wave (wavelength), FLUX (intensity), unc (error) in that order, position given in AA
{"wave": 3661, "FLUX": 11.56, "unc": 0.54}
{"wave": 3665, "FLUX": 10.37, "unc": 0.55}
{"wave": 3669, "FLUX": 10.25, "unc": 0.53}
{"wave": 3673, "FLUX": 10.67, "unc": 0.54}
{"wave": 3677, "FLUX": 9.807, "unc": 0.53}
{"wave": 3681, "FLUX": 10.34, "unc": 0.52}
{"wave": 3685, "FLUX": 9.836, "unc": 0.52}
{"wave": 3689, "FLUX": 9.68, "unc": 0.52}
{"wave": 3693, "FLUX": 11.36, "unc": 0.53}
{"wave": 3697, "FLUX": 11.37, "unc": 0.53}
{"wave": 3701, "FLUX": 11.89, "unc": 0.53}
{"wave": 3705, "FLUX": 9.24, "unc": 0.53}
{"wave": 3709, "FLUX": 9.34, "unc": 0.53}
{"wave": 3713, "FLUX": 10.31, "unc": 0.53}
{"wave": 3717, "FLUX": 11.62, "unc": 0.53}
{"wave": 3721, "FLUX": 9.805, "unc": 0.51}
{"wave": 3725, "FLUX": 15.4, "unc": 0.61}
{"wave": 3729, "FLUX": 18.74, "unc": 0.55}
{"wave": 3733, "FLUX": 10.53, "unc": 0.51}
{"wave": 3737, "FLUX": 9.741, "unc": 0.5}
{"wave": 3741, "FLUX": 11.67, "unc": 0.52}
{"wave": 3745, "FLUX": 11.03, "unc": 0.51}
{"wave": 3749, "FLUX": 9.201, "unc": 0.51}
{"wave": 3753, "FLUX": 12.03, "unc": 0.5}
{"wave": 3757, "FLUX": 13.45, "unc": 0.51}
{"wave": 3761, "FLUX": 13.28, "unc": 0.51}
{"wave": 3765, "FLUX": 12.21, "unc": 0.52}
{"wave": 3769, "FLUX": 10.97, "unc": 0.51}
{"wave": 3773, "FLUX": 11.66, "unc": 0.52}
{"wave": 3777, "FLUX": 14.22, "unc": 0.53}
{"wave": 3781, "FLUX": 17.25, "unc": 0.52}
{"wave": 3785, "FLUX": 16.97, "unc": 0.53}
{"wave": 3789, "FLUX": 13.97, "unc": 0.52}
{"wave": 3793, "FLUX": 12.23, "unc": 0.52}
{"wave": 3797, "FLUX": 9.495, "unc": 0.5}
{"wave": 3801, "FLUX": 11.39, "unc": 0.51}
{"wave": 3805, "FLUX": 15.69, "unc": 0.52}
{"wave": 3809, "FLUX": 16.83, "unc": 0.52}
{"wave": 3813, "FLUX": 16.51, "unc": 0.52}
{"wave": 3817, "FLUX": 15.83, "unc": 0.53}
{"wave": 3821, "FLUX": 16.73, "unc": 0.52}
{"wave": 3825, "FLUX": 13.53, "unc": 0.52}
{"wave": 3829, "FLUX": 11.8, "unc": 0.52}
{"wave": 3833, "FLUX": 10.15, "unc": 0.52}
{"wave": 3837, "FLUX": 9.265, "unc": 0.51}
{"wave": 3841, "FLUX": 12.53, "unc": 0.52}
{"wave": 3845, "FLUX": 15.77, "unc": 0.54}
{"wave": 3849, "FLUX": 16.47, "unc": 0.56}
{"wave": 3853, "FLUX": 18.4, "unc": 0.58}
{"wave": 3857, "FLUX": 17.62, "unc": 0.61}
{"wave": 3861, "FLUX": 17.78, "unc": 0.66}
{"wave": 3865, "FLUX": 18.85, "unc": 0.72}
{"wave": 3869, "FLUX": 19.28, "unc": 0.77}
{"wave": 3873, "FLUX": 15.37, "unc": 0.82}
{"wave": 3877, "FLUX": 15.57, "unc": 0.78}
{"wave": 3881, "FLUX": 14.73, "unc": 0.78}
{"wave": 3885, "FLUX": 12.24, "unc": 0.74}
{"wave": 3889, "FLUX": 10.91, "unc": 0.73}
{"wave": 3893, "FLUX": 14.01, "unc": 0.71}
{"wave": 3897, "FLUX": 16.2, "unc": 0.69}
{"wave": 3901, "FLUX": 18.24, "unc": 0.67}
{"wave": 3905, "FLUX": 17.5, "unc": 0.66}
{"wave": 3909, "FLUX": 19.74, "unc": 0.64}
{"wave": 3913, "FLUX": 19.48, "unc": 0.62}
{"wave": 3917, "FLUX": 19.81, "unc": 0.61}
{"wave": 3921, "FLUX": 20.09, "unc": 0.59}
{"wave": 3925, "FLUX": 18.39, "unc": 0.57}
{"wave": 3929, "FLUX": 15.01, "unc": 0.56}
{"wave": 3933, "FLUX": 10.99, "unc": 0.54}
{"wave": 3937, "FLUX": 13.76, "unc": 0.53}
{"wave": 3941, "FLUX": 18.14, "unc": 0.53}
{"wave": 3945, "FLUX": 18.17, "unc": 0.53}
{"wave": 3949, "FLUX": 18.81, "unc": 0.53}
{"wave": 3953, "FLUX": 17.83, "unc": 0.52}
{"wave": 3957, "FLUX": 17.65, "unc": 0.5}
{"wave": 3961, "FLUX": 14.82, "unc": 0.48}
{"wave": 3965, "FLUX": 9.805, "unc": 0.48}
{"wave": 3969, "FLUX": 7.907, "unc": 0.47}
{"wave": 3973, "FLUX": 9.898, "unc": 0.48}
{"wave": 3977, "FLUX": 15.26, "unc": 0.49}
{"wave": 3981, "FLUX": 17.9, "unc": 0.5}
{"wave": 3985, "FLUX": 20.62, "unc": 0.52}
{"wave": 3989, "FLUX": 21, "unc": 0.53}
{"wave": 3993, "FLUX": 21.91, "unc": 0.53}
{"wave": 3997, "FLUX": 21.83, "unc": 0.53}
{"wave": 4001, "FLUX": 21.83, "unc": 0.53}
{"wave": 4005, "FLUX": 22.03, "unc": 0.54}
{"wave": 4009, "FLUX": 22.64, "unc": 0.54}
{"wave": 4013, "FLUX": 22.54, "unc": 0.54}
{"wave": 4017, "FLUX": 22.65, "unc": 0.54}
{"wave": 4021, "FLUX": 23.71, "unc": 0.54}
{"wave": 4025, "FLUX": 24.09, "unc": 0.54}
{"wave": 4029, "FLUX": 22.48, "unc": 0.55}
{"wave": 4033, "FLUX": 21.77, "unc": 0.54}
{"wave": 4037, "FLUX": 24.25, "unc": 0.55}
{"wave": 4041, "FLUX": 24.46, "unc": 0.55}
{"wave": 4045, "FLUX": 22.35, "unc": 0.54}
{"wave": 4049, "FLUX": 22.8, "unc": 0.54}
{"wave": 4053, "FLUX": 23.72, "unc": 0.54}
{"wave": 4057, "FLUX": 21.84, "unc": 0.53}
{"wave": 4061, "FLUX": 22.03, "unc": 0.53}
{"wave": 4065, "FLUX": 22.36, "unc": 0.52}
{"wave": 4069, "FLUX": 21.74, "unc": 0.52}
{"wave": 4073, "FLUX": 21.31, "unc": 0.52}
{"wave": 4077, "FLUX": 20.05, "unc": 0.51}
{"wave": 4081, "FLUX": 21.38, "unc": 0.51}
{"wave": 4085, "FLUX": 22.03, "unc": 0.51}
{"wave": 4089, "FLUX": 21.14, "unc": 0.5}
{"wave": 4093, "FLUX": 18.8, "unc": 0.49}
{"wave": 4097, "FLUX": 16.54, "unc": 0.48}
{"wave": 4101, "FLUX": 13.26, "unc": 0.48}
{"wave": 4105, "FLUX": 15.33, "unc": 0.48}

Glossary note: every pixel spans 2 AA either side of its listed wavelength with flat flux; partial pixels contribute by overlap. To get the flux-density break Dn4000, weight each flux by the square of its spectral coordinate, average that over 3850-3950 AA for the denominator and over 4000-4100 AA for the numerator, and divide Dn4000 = 1.4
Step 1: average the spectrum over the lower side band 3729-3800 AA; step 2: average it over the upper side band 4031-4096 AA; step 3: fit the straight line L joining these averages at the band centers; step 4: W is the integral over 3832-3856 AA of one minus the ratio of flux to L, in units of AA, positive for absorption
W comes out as 1.6 AA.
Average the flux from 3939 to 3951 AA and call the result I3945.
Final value 18.4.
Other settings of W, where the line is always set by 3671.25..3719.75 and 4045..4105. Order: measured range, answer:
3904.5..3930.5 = -3.78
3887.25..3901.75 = 1.05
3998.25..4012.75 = -2.73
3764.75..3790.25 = -2.75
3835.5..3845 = 1.53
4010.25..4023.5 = -2.80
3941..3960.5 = -0.73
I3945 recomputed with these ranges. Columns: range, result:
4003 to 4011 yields 22.3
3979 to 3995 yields 20.4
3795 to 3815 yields 14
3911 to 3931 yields 18.6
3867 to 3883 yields 16.2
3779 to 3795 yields 15.1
